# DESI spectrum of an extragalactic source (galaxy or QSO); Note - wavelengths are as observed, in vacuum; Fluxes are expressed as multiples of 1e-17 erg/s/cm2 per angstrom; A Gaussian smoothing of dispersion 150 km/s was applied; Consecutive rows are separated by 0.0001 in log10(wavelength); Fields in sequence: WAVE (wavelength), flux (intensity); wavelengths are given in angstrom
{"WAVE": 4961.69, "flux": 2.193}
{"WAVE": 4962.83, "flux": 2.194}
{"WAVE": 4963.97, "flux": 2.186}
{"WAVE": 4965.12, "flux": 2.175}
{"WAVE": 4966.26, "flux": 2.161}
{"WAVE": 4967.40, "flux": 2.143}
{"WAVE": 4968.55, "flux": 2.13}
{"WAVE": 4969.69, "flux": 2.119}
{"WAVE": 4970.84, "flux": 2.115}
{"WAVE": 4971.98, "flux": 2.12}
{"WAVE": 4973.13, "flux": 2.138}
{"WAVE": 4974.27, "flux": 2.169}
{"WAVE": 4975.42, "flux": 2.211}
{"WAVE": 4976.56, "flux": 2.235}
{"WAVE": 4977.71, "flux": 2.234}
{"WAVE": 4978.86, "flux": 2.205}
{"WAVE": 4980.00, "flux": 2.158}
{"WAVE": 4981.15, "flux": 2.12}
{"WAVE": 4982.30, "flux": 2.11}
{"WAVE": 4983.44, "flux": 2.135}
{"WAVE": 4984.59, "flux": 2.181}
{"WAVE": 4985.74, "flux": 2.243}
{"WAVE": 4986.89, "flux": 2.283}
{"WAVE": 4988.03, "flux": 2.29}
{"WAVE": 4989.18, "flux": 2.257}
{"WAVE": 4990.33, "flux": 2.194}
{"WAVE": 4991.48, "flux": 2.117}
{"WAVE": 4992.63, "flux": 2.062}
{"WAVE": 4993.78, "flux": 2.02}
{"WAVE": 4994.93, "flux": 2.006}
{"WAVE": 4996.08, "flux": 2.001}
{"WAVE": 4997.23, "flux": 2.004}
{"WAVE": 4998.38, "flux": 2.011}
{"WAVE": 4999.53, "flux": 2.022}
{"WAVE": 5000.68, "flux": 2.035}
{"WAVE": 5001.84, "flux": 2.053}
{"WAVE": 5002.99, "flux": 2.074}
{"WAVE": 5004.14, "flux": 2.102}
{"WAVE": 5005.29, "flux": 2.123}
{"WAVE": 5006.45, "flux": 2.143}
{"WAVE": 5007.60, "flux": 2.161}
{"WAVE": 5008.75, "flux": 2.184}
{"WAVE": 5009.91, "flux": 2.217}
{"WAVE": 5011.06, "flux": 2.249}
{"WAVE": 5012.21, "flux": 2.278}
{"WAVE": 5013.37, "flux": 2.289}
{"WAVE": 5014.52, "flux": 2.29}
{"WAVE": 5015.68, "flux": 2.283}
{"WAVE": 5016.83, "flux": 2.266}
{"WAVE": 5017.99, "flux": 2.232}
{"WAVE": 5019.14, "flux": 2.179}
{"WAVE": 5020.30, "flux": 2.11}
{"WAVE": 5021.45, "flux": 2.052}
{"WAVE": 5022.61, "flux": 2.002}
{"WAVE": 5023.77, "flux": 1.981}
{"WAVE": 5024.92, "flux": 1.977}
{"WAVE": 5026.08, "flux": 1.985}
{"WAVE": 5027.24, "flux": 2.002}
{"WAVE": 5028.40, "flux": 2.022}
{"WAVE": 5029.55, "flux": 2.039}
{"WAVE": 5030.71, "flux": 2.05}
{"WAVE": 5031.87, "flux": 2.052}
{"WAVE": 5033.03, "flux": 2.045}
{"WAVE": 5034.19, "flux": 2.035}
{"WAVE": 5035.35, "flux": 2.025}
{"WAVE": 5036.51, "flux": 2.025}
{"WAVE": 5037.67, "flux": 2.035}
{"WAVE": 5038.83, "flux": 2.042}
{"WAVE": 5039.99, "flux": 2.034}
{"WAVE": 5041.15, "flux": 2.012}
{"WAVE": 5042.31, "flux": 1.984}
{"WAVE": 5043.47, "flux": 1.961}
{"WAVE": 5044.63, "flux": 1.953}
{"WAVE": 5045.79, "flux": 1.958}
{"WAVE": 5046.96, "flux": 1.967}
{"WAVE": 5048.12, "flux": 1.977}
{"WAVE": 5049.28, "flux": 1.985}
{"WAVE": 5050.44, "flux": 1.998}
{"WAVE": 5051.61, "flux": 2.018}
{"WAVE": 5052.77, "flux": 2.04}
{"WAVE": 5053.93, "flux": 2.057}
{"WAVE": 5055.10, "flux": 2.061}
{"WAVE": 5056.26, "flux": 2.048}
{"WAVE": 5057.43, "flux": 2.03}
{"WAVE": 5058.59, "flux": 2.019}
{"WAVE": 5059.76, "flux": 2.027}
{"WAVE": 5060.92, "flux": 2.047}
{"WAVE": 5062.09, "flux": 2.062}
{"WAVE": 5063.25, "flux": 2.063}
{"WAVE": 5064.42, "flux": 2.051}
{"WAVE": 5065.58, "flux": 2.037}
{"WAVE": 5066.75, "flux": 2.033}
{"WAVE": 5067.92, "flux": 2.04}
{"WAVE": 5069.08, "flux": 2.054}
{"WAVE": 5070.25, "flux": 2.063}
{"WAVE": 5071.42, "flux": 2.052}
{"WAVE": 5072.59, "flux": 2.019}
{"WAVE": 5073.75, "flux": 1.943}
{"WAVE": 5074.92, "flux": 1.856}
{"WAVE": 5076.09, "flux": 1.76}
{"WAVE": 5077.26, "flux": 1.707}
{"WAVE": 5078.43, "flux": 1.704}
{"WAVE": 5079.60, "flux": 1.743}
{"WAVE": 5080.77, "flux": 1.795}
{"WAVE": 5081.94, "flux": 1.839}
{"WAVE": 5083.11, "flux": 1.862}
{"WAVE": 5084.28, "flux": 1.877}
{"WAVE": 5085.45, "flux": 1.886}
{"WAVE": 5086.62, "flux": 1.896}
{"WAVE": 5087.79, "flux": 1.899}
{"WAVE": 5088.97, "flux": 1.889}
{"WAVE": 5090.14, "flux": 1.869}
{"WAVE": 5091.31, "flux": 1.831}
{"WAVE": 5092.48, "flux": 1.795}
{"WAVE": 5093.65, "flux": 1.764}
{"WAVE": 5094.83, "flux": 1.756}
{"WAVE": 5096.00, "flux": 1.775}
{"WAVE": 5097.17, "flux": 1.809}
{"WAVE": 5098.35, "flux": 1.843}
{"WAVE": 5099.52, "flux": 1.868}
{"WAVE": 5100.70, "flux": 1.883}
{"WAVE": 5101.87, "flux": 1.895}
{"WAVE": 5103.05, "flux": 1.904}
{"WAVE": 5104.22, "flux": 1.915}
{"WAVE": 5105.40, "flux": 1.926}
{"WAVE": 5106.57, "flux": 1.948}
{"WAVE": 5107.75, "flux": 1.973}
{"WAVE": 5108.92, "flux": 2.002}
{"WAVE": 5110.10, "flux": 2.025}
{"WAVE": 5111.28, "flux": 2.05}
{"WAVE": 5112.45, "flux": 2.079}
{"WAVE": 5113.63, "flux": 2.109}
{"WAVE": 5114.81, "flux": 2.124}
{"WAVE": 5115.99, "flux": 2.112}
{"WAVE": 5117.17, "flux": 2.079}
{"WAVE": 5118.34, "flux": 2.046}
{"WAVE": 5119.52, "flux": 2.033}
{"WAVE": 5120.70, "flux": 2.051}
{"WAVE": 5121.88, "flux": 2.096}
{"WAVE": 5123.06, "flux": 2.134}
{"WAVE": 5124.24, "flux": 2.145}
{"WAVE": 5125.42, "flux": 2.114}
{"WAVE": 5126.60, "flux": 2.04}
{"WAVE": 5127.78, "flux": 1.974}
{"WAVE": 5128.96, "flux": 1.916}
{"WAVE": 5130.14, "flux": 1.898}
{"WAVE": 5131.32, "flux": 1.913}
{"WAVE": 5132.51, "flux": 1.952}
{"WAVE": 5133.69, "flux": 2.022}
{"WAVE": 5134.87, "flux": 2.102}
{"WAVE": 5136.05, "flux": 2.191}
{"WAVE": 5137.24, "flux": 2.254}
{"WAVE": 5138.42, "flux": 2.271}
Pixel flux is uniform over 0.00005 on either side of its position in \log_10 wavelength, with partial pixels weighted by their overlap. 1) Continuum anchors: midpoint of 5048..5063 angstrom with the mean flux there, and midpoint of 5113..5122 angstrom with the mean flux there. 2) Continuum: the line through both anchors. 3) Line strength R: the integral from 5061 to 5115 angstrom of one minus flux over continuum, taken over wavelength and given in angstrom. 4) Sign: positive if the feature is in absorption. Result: 3.62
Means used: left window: 2.03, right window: 2.08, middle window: 1.92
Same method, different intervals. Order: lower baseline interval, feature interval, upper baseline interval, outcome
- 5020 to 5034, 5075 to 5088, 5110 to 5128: 1.5 angstrom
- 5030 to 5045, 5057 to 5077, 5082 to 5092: -0.7 angstrom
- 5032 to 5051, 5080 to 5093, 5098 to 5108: 0.5 angstrom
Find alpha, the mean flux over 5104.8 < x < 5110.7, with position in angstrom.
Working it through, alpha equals 1.97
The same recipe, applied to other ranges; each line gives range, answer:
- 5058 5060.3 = 2.02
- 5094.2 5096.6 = 1.77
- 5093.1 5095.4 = 1.75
